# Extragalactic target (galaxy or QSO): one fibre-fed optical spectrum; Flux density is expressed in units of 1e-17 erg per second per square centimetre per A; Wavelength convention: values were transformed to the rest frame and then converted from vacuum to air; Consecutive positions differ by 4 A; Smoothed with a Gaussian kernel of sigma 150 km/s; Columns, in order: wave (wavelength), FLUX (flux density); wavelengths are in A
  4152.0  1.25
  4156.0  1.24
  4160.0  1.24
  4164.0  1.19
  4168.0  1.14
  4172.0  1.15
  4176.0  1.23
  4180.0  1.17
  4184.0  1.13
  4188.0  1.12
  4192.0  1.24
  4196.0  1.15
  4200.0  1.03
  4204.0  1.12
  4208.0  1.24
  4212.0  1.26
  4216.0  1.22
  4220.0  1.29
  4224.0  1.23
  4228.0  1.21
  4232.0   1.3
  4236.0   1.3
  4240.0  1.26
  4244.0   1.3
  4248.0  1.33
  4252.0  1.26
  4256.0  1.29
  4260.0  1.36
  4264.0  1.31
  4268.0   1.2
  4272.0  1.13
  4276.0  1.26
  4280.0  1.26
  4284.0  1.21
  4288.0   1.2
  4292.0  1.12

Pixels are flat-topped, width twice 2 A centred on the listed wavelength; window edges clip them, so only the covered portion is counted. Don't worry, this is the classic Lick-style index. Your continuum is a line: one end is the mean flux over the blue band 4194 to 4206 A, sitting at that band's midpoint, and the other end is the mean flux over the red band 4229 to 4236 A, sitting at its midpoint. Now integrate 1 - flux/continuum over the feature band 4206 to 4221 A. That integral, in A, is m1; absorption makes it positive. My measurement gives -0.9 A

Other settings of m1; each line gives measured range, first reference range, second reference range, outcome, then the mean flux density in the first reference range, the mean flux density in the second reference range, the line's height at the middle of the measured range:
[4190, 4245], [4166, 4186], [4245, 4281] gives -0.4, 1.16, 1.27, 1.21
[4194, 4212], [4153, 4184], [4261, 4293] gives 0.8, 1.19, 1.22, 1.2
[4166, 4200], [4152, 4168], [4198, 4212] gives 0.7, 1.22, 1.15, 1.18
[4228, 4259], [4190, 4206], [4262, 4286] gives -2.5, 1.14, 1.23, 1.19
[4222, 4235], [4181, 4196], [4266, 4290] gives -0.7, 1.16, 1.21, 1.18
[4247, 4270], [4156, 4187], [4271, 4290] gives -1.5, 1.18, 1.22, 1.21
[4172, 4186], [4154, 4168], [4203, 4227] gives 0.5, 1.21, 1.23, 1.22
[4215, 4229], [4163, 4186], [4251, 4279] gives -0.3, 1.17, 1.26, 1.22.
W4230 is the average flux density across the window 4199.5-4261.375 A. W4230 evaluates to 1.25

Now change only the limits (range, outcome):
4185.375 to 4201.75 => 1.14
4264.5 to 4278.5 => 1.21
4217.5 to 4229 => 1.25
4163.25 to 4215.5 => 1.17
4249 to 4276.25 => 1.26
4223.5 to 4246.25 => 1.27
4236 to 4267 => 1.3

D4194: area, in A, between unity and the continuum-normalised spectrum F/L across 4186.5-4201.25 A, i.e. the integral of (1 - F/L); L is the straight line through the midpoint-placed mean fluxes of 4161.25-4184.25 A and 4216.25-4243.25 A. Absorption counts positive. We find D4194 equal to 0.8 A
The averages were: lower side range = 1.17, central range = 1.14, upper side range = 1.26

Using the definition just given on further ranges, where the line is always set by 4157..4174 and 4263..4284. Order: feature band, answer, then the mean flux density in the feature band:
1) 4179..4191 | 0.5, 1.15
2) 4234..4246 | -0.7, 1.29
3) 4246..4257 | -0.7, 1.29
